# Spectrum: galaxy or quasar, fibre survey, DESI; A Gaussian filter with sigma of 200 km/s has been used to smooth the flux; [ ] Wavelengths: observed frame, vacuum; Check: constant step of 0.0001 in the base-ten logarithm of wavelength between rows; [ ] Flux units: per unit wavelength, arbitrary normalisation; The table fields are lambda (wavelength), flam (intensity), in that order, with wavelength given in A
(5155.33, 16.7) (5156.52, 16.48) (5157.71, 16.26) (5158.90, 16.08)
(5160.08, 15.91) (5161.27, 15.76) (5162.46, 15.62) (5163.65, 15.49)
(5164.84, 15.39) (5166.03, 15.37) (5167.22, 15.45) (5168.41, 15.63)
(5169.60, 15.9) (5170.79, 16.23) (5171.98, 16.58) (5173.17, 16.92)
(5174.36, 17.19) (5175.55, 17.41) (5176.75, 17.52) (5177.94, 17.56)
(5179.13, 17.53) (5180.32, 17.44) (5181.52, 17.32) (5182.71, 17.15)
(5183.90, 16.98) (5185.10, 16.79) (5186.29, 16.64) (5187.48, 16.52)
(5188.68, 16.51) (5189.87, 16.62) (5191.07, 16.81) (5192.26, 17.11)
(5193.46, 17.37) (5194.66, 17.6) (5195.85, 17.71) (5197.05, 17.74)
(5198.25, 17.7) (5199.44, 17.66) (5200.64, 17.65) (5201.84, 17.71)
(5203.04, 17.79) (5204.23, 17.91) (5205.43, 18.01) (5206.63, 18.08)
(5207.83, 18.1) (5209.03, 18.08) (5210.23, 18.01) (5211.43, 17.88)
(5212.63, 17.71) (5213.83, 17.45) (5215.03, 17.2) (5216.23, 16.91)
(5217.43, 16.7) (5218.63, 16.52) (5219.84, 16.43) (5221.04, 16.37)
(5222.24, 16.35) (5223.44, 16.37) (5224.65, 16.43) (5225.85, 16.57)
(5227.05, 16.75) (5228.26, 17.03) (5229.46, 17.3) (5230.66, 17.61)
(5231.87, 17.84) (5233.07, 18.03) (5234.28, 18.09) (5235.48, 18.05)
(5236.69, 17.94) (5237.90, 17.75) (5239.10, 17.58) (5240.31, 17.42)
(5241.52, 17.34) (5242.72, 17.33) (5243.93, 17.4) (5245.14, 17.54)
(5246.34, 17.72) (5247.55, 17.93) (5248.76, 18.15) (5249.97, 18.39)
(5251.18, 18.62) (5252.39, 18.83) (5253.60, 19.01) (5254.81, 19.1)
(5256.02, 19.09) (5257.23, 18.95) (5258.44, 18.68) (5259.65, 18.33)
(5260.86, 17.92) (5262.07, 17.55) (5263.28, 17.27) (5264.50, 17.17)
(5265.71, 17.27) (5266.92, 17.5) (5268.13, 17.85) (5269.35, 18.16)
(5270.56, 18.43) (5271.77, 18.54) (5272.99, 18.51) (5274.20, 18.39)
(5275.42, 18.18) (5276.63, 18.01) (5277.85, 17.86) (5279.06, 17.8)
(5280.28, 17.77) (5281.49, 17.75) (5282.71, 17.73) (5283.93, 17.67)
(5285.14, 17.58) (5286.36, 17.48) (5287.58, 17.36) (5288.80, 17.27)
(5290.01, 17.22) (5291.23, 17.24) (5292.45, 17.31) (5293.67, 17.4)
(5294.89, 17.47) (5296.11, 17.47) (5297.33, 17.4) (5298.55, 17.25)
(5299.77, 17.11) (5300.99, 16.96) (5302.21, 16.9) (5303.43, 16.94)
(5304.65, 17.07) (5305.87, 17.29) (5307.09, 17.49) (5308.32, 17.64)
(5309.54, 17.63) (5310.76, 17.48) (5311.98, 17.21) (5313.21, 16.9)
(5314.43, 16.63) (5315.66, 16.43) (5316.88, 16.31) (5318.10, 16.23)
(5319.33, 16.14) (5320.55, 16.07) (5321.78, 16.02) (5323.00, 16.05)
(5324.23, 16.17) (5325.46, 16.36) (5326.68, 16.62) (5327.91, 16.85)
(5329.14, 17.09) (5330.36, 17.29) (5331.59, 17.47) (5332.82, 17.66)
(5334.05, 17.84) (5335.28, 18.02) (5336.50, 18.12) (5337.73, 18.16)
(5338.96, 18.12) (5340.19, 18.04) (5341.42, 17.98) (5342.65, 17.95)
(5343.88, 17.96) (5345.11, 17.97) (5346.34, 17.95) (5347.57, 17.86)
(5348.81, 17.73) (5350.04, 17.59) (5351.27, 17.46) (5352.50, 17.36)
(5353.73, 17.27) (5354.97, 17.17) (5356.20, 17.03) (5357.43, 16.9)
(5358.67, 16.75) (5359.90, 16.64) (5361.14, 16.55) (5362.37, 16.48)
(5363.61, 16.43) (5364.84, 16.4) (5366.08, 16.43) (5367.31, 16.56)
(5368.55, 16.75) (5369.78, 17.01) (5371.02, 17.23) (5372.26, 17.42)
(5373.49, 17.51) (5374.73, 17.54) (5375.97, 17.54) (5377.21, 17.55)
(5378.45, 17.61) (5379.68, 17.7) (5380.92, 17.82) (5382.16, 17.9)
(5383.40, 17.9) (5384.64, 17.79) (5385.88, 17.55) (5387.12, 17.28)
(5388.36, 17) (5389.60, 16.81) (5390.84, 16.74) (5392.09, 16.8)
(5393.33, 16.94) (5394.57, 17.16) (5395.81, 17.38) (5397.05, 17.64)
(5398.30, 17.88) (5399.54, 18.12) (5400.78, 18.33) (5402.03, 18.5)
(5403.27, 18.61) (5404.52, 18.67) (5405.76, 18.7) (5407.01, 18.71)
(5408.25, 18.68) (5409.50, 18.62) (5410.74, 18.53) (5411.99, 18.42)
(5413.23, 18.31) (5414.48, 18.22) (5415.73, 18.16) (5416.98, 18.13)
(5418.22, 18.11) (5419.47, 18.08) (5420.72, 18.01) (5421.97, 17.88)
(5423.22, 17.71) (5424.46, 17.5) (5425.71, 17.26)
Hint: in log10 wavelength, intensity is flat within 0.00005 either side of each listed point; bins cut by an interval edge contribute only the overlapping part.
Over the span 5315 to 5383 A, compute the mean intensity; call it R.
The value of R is 17.2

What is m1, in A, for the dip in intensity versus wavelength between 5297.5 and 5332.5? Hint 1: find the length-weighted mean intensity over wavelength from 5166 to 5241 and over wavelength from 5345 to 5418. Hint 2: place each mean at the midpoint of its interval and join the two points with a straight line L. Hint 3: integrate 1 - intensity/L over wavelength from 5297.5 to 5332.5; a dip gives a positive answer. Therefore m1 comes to 1.1 A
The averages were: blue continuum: 17.2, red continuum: 17.6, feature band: 16.9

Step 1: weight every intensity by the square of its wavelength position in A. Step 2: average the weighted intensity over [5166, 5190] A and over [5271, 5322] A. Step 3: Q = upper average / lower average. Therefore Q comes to 1.1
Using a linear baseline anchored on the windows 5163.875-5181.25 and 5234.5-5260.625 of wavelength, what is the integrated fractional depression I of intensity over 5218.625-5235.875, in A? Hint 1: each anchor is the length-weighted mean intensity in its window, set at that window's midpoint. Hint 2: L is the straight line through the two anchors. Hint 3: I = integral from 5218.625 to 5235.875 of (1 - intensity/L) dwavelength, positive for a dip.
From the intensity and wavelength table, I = 0.6 A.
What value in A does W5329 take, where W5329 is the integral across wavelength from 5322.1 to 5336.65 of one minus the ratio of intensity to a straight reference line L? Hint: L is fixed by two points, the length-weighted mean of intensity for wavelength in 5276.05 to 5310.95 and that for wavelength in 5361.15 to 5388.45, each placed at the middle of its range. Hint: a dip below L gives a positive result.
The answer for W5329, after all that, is 0.2 A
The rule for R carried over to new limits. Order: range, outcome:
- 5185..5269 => 17.6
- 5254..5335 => 17.4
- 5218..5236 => 17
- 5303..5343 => 17.1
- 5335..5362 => 17.6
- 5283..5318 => 17.2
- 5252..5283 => 18.1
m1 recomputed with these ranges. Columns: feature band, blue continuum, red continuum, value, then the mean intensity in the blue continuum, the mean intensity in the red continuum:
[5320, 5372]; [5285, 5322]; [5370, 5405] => 0.5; 17.1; 17.6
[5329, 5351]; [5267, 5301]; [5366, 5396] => -0.5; 17.7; 17.3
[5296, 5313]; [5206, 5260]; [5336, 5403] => 0.3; 17.7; 17.4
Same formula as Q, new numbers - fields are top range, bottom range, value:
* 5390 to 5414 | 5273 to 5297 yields 1.07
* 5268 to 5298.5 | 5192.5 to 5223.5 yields 1.05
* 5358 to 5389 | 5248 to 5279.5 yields 0.98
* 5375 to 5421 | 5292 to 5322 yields 1.09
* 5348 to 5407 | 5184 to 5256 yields 1.05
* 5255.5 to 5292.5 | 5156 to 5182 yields 1.13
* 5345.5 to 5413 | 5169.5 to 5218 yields 1.08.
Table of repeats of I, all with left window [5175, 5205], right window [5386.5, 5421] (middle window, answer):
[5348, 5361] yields 0.46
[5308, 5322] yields 0.76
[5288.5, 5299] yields 0.17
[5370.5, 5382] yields 0.19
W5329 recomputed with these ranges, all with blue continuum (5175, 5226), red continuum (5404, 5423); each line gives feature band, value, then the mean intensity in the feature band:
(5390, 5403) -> 0.5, 17.6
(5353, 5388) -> 1.8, 17.2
